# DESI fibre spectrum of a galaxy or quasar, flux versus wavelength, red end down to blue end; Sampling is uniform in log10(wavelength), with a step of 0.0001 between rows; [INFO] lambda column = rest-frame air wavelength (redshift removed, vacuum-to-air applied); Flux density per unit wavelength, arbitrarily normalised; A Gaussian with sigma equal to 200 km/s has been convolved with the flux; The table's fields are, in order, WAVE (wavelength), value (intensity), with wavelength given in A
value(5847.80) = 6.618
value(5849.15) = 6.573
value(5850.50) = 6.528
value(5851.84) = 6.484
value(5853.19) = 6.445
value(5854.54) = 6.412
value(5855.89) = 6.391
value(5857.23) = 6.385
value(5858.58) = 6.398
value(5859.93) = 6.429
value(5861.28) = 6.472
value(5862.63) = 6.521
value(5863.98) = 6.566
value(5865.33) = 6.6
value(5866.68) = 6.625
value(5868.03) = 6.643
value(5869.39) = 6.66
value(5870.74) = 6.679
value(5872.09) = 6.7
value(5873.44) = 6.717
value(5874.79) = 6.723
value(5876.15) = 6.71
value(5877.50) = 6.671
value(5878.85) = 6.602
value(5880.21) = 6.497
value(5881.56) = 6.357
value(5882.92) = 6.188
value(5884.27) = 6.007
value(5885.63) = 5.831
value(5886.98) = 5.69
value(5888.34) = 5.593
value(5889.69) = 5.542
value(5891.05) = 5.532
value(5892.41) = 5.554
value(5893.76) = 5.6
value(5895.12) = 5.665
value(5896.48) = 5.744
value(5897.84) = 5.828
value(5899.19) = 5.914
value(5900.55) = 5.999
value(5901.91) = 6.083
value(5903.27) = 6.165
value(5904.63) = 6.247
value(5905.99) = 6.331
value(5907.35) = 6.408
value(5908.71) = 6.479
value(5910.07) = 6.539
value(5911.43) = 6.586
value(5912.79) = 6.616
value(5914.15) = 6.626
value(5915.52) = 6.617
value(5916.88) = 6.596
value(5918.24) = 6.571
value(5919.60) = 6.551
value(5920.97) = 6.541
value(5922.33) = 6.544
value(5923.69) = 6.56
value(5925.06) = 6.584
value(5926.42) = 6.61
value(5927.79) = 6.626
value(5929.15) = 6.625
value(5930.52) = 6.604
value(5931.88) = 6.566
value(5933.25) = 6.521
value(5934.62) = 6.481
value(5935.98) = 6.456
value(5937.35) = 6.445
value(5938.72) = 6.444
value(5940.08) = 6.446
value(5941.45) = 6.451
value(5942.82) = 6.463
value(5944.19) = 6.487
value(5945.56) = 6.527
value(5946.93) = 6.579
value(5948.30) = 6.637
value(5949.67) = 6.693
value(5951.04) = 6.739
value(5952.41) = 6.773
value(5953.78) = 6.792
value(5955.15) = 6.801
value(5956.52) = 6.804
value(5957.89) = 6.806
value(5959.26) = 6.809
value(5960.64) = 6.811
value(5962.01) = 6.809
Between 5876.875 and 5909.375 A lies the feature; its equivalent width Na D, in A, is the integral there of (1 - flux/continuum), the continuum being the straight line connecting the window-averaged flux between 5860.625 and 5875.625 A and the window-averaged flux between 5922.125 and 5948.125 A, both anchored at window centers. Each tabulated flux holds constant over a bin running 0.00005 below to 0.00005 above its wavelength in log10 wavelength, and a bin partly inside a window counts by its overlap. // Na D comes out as 2.81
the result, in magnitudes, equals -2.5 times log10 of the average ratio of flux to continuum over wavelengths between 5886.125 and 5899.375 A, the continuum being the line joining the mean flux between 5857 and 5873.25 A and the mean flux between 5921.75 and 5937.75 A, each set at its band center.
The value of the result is 0.16 mag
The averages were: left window 6.56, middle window 5.66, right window 6.55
